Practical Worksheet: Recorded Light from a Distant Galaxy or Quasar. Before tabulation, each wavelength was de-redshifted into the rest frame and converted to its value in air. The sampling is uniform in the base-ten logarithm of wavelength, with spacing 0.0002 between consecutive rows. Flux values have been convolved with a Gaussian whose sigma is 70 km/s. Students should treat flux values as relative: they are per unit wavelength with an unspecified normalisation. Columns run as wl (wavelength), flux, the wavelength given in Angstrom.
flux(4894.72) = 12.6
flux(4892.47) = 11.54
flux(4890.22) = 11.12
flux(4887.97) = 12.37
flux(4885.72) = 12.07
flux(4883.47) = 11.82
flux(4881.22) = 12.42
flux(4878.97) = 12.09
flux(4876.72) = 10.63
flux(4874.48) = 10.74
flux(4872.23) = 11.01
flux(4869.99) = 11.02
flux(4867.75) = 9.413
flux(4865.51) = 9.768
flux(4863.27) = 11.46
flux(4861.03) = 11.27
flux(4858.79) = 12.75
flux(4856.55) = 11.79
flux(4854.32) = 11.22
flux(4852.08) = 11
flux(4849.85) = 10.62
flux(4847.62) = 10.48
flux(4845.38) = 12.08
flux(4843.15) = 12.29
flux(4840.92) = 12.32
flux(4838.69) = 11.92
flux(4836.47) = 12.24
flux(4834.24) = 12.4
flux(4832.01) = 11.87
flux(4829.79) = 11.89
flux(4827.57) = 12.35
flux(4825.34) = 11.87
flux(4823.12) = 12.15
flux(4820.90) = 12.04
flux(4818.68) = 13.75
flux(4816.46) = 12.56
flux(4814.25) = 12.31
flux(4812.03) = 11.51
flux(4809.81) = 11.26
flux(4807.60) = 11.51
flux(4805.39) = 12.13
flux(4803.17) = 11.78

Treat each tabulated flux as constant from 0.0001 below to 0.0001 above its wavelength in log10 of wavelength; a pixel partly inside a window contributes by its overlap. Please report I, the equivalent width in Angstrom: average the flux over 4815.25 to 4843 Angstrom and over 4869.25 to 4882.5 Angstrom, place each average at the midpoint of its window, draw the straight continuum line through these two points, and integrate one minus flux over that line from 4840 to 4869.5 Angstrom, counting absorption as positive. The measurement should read 1.3 Angstrom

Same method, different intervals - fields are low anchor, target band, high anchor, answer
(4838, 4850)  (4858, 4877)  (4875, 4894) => 1.4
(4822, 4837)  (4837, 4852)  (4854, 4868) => 0.1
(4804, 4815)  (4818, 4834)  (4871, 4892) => -0.8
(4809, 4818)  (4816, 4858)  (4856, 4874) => -1.3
